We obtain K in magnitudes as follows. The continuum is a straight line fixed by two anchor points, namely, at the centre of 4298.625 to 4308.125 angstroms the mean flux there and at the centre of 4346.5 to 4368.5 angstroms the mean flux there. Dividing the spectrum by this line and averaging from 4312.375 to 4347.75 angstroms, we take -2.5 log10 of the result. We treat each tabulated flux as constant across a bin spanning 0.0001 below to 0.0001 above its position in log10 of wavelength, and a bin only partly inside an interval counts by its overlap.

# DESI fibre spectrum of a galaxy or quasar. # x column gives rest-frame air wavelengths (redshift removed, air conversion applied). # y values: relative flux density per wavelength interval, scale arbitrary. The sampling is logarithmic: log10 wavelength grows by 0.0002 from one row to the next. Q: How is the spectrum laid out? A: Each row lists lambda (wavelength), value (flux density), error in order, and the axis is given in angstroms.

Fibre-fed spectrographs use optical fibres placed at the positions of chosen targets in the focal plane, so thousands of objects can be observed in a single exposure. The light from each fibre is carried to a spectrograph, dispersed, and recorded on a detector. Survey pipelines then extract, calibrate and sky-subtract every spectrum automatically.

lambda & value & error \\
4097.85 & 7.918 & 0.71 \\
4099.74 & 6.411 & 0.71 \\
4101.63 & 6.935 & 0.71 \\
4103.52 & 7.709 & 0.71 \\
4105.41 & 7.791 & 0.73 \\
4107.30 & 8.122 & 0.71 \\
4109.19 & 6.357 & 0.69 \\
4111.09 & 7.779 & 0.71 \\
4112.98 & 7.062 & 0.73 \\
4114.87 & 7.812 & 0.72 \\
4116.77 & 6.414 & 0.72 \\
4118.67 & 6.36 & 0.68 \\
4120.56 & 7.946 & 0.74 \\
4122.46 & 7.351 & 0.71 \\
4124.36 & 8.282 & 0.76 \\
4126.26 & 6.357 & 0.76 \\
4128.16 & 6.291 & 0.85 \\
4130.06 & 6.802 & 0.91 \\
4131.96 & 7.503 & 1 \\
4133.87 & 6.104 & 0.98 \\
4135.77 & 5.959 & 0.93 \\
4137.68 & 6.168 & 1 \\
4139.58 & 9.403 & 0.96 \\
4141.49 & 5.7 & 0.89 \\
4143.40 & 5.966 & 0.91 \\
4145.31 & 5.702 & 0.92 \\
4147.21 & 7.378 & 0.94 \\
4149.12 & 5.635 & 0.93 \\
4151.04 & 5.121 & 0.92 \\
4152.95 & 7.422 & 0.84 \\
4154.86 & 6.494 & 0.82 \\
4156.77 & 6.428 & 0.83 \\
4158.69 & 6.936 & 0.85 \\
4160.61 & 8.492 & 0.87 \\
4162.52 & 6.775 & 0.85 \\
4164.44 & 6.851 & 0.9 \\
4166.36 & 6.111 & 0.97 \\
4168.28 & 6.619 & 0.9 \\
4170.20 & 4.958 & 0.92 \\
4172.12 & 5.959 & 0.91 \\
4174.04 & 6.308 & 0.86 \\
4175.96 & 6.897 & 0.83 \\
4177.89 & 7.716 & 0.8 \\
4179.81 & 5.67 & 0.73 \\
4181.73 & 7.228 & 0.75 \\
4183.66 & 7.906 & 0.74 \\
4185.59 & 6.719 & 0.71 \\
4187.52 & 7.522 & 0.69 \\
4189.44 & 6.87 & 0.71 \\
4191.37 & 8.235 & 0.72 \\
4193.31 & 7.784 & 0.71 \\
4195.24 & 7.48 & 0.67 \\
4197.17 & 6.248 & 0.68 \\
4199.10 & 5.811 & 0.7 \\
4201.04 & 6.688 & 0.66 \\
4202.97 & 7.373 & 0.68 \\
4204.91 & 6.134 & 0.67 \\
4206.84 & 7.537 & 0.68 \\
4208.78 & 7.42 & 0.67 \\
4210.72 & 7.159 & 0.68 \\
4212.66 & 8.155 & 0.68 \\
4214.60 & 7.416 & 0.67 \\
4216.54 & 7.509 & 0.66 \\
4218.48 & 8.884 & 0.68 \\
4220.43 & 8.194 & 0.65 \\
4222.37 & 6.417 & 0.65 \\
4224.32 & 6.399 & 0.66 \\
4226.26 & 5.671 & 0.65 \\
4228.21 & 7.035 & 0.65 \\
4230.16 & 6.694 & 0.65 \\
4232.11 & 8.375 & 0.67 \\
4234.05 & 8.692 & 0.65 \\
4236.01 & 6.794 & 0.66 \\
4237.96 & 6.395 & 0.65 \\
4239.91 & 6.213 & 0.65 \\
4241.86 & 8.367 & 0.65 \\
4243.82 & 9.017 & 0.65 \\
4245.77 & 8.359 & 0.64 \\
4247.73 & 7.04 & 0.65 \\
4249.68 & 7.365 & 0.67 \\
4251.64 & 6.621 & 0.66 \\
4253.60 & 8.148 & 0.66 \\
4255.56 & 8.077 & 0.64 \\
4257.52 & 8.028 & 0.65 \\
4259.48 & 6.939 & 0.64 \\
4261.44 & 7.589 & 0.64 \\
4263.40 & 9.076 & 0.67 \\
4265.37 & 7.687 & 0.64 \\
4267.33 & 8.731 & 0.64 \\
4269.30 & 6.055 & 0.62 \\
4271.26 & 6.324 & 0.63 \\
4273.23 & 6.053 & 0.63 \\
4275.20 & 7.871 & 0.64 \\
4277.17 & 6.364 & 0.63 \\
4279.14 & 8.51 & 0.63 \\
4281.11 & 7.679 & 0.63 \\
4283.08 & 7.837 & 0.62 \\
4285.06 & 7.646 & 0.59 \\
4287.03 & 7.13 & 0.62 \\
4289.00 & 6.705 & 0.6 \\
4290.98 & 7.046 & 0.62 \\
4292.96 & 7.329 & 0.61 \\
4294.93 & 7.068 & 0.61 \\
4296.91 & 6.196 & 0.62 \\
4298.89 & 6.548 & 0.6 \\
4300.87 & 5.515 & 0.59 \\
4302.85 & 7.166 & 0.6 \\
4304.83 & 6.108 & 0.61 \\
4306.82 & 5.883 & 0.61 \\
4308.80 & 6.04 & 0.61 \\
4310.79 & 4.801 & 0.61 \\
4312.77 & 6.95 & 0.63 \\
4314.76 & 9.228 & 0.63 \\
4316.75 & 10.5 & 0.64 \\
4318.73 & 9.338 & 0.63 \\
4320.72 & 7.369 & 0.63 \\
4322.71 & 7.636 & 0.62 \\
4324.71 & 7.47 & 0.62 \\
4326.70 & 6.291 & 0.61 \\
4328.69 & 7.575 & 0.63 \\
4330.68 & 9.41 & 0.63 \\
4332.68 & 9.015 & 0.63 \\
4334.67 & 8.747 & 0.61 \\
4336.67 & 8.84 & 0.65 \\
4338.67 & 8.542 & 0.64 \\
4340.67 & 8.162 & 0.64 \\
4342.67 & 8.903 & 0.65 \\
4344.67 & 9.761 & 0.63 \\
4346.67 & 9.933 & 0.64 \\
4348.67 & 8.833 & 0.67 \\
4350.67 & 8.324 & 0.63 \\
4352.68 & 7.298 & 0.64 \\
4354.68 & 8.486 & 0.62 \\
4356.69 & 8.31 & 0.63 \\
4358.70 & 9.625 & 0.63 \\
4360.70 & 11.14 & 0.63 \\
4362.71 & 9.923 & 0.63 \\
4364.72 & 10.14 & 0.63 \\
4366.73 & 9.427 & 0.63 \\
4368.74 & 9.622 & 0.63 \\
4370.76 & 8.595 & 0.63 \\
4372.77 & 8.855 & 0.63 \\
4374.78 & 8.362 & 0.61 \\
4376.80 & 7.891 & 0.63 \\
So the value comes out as -0.120 mag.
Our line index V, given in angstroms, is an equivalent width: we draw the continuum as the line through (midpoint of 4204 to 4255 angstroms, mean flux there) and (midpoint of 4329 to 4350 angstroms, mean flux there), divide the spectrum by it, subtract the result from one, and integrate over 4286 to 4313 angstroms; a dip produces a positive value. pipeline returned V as 6.2 angstroms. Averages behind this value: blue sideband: 7.39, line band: 6.45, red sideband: 8.96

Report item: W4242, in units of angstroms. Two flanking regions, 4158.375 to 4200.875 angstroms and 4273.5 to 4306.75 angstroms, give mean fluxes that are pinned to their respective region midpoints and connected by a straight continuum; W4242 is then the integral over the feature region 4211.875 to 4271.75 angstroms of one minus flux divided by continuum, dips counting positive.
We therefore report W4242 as -4.9 angstroms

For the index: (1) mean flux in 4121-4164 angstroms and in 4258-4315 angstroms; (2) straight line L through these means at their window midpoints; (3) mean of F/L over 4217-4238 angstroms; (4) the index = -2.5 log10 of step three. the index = -0.06 mag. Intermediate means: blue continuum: 6.75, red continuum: 7.02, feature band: 7.27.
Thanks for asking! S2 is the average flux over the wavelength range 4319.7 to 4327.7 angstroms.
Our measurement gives 7.19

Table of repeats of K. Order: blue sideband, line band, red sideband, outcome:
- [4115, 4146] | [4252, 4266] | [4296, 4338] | -0.09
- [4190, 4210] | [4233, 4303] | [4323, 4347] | 0.06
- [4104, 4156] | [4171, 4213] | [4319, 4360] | 0.05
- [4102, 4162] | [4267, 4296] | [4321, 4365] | 0.14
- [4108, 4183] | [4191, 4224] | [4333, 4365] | 0.02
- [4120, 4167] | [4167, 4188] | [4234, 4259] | 0.06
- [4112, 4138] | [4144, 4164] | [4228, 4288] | 0.06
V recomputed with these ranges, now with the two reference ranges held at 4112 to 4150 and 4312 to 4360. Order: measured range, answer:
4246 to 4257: 0.4 angstroms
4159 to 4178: 1.3 angstroms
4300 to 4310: 2.6 angstroms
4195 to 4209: 1.2 angstroms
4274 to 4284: 0.6 angstroms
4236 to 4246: 0.3 angstroms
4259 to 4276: 1.3 angstroms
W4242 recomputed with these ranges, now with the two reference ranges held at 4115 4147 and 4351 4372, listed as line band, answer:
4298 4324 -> 4.6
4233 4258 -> 1.2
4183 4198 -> 0.2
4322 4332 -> 1.3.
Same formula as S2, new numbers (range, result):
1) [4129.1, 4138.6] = 6.51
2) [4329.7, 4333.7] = 9.21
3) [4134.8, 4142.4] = 6.81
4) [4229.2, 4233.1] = 7.56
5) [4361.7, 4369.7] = 9.78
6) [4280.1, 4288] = 7.58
